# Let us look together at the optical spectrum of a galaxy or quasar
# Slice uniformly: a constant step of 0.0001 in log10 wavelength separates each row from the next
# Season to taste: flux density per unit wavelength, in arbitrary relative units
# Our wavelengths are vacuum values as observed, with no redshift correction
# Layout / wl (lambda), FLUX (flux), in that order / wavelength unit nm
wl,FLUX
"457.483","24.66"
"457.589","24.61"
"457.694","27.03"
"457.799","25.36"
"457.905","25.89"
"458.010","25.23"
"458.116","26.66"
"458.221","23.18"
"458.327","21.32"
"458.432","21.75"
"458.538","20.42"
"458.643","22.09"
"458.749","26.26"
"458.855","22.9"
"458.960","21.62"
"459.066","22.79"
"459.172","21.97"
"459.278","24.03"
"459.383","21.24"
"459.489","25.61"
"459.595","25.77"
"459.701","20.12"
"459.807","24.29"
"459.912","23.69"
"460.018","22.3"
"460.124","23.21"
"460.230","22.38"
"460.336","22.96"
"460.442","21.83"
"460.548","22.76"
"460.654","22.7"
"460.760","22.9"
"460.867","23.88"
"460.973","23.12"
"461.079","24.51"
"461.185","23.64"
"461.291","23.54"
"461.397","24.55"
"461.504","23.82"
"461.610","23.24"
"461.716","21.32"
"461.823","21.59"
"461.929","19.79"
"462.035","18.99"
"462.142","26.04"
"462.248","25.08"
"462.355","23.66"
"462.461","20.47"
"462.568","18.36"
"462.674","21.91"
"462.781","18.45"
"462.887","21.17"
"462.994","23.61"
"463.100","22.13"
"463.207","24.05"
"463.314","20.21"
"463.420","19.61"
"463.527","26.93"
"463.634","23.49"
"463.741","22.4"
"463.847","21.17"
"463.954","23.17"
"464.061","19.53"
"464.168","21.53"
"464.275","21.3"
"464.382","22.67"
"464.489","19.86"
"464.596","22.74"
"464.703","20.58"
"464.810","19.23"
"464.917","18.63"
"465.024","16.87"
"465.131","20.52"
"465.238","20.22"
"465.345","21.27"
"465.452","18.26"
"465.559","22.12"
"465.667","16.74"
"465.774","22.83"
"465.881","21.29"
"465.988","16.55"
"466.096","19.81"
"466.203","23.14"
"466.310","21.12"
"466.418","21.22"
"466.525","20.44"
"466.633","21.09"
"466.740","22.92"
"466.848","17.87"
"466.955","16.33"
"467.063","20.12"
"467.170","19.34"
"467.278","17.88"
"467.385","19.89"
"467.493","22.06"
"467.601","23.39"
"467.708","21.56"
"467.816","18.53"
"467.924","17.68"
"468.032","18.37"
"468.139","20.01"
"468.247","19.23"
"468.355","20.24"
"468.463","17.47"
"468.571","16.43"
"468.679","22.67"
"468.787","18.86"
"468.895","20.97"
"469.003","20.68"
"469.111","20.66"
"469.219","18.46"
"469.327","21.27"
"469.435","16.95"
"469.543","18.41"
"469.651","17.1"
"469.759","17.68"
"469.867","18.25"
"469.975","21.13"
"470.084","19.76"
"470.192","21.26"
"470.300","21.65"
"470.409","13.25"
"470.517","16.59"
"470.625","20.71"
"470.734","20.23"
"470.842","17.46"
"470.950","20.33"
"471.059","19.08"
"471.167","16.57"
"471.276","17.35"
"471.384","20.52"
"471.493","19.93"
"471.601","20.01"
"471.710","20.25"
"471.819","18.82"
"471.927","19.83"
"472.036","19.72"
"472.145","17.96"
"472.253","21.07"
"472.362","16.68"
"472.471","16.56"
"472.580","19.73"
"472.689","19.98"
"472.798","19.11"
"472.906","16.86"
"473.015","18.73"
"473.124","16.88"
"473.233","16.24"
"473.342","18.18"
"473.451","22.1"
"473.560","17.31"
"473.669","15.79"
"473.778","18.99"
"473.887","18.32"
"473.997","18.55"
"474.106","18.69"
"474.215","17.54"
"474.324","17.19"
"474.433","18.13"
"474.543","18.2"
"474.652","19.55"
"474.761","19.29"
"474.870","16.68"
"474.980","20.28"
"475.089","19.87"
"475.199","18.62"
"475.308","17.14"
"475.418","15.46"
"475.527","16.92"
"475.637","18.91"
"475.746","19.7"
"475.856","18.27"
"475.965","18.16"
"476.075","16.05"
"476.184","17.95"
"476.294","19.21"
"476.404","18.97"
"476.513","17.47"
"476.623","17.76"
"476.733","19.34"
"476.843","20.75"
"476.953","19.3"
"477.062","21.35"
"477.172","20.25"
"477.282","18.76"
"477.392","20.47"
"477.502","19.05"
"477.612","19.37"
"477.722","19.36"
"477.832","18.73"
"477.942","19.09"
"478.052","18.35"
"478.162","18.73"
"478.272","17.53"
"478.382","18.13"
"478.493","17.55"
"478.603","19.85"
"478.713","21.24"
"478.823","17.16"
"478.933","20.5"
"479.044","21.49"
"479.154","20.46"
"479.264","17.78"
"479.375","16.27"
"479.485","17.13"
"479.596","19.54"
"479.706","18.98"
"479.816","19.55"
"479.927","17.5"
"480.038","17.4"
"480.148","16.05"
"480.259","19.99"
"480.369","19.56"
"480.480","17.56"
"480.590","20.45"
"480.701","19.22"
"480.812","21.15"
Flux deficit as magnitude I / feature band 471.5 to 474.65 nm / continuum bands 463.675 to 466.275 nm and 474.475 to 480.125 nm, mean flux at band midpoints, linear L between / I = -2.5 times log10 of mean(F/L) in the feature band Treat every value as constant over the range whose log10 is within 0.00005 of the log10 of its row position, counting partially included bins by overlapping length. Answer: 0.047 mag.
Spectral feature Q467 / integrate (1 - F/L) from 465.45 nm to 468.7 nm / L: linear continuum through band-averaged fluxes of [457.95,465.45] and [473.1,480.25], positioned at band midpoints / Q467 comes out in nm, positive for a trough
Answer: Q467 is 0.16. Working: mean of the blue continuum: 22.3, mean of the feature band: 19.9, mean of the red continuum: 18.6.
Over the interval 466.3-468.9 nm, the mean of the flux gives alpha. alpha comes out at 19.8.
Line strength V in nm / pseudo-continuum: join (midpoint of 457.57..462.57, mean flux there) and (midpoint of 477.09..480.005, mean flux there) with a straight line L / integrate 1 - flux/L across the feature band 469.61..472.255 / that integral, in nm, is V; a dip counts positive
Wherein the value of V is 0.21 nm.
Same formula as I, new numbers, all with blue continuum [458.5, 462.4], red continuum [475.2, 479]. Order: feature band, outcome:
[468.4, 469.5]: 0.07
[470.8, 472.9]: 0.06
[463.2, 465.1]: 0.04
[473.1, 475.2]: 0.07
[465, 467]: 0.08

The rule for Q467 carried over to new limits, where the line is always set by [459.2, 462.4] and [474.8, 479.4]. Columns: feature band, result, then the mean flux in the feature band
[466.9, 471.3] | 0.361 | 19.2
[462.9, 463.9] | -0.008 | 22.6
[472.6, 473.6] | 0.071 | 18.4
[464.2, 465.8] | 0.127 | 20.2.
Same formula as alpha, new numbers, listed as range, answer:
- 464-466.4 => 20.3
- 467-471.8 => 19.3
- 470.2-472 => 19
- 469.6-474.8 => 18.6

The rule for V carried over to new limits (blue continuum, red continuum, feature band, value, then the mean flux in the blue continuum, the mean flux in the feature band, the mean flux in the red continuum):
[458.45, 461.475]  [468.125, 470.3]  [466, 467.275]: 0.02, 23.1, 20.1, 19.4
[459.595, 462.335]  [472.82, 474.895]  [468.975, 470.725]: 0.06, 23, 19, 18.1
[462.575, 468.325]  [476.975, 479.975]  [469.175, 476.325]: 0.44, 20.6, 18.5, 19.1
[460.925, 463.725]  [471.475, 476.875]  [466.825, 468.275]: 0.08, 22.4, 19.5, 18.5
